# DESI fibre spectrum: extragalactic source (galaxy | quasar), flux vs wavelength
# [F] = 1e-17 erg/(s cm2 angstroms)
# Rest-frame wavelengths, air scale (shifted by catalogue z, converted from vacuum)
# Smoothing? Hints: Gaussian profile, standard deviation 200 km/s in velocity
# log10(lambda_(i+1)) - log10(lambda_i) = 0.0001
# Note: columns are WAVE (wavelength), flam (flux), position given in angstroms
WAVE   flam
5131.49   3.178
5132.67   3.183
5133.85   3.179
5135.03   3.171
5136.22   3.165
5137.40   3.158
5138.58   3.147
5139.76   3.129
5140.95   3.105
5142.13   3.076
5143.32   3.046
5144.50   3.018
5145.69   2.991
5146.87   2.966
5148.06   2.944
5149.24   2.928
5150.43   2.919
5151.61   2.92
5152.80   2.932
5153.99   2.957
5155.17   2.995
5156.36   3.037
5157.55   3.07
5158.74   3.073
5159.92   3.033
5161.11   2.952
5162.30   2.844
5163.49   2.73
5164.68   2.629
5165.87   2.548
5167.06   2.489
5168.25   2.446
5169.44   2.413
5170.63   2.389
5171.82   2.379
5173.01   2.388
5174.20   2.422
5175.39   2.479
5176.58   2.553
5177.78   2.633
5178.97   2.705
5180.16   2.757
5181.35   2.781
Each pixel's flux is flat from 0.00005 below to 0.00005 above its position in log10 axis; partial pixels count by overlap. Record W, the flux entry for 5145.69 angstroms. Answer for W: 2.991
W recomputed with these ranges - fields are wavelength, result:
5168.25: 2.446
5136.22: 3.165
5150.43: 2.919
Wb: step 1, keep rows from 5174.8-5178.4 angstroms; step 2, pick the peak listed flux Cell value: 2.633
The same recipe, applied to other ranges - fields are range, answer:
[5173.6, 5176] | 2.479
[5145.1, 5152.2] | 2.991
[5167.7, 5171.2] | 2.446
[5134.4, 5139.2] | 3.171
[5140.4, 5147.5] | 3.105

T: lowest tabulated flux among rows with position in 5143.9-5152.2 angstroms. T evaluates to 2.919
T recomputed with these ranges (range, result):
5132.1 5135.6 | 3.171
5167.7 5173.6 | 2.379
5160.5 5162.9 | 2.844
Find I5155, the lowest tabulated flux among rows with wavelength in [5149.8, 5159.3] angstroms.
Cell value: 2.919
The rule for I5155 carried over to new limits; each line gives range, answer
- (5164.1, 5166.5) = 2.548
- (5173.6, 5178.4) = 2.422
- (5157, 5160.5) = 3.033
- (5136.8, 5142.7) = 3.076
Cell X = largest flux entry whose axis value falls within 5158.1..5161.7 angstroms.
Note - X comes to 3.073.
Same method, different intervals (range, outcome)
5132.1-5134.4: 3.183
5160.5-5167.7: 2.952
